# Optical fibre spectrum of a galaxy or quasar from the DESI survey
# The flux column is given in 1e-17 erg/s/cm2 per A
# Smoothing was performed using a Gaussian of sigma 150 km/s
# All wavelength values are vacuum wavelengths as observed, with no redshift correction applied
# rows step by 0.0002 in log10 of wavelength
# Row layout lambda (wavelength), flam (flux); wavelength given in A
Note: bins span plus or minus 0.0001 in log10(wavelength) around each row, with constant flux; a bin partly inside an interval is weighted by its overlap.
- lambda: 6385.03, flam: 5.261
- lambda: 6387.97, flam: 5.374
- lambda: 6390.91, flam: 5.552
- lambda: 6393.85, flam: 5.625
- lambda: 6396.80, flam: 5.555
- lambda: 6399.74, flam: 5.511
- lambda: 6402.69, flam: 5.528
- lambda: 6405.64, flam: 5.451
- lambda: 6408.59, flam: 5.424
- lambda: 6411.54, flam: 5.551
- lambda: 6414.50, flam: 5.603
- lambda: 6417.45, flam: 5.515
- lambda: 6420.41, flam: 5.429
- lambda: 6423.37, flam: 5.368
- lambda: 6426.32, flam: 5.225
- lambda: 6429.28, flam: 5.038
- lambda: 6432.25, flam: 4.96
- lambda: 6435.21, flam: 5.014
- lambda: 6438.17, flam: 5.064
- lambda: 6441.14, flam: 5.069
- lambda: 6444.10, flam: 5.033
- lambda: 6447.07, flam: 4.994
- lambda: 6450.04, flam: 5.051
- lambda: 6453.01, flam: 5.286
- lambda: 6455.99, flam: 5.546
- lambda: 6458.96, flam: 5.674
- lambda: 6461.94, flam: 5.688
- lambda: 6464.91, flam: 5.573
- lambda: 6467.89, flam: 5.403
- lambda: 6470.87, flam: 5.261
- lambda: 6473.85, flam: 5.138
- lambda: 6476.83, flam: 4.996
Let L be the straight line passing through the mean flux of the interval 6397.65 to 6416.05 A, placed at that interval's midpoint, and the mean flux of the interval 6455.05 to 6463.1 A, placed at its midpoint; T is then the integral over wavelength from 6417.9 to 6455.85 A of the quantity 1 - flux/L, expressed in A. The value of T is 2.94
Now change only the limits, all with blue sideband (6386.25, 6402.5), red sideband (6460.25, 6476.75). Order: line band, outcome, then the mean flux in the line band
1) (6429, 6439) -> 0.8 A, 5.01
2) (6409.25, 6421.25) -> -0.1 A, 5.52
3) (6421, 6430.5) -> 0.4 A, 5.24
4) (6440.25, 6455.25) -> 0.9 A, 5.11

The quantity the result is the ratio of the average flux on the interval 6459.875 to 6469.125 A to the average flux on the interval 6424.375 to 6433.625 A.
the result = 1.1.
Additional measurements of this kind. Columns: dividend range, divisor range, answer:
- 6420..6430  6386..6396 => 0.96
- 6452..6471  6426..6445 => 1.09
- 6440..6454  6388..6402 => 0.92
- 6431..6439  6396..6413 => 0.91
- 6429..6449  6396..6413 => 0.91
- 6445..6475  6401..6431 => 0.99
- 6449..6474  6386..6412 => 0.99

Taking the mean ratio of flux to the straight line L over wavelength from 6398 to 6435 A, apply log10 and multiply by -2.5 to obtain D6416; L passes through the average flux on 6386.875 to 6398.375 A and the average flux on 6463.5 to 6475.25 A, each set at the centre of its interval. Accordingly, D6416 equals 0.021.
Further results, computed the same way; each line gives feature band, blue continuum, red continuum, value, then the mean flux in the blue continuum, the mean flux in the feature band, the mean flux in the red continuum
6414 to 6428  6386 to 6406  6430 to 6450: -0.04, 5.51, 5.41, 5.02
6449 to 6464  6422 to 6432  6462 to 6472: -0.02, 5.18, 5.47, 5.46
